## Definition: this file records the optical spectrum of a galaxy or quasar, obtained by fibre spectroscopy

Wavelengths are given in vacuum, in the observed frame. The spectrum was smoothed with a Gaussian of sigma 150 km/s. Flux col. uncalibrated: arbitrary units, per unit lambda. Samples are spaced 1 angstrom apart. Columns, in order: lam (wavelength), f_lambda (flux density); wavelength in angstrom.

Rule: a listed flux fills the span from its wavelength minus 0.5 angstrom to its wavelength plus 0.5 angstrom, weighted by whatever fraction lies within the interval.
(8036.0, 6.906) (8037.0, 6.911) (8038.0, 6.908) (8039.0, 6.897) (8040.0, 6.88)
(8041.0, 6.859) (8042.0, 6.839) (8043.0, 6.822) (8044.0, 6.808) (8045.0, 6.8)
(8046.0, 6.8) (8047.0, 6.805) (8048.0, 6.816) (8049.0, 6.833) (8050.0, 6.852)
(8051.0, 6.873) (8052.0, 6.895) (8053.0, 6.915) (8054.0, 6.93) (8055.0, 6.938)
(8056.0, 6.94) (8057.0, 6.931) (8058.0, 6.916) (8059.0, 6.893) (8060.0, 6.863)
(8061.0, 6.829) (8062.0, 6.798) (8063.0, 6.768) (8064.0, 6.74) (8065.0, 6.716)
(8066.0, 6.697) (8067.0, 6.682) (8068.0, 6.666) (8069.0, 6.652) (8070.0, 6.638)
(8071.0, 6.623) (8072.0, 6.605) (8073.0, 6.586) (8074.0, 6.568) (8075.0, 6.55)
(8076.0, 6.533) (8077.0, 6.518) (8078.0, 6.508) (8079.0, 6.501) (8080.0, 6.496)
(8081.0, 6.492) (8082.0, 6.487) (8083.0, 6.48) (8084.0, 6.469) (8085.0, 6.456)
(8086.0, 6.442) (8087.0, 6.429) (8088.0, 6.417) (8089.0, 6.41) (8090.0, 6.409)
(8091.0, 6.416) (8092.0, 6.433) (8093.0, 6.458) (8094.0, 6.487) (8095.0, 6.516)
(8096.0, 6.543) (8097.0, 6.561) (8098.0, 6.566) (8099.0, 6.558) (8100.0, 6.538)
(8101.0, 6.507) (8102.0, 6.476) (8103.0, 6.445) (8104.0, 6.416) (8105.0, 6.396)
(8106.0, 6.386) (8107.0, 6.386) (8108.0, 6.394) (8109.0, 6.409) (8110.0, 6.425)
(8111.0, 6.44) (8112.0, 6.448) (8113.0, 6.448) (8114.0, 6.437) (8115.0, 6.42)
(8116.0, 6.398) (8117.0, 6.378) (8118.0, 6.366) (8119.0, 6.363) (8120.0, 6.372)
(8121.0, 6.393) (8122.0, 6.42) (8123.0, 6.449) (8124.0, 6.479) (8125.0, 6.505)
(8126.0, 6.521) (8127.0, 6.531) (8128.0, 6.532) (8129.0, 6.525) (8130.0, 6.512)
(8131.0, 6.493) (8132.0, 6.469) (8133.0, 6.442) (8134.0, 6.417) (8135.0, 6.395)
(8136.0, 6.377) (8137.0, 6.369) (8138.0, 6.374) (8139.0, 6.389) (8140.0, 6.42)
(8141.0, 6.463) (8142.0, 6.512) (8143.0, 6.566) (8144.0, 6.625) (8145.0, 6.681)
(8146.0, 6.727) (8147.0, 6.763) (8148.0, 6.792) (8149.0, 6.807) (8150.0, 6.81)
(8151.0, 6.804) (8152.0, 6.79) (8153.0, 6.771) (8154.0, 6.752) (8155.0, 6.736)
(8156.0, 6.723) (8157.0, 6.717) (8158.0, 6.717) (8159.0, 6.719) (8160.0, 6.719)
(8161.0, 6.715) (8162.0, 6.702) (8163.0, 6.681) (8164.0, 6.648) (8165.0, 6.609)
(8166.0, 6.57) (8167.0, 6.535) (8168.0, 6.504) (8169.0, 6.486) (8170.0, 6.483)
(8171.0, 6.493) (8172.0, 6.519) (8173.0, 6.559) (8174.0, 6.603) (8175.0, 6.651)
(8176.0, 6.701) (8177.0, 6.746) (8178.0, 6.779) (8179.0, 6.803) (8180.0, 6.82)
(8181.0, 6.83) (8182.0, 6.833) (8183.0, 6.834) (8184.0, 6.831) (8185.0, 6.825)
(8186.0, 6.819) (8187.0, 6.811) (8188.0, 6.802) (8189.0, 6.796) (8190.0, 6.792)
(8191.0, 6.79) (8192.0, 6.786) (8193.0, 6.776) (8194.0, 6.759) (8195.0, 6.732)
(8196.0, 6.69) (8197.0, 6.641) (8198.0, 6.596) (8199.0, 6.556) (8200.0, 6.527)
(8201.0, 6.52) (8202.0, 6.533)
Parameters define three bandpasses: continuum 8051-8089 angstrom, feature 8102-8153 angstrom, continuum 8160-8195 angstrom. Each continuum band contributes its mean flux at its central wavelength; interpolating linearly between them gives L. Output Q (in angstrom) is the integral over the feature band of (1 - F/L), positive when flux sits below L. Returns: 1.4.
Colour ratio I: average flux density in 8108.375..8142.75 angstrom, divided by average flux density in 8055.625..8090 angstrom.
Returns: 1.0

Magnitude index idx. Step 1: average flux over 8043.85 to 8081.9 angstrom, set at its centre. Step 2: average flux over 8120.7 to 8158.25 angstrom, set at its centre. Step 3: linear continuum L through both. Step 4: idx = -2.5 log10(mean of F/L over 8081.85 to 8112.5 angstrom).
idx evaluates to 0.034 mag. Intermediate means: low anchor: 6.73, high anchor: 6.57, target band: 6.46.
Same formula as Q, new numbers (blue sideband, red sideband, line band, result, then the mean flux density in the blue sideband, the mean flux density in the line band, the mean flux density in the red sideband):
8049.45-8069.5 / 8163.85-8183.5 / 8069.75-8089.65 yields 0.8 angstrom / 6.82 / 6.51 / 6.65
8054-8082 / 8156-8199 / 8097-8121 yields 0.9 angstrom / 6.69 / 6.44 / 6.7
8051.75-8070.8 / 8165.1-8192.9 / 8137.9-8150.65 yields 0.2 angstrom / 6.81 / 6.62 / 6.7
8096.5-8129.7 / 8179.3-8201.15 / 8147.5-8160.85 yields -0.3 angstrom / 6.45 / 6.76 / 6.75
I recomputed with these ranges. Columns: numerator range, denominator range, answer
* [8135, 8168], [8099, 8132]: 1.03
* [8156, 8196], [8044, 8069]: 0.98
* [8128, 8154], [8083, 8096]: 1.02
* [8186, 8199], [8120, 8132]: 1.04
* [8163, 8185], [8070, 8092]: 1.03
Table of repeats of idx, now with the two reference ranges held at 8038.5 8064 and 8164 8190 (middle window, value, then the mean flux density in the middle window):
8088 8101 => 0.05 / 6.49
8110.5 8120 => 0.06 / 6.41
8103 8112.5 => 0.06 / 6.41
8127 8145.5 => 0.04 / 6.48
